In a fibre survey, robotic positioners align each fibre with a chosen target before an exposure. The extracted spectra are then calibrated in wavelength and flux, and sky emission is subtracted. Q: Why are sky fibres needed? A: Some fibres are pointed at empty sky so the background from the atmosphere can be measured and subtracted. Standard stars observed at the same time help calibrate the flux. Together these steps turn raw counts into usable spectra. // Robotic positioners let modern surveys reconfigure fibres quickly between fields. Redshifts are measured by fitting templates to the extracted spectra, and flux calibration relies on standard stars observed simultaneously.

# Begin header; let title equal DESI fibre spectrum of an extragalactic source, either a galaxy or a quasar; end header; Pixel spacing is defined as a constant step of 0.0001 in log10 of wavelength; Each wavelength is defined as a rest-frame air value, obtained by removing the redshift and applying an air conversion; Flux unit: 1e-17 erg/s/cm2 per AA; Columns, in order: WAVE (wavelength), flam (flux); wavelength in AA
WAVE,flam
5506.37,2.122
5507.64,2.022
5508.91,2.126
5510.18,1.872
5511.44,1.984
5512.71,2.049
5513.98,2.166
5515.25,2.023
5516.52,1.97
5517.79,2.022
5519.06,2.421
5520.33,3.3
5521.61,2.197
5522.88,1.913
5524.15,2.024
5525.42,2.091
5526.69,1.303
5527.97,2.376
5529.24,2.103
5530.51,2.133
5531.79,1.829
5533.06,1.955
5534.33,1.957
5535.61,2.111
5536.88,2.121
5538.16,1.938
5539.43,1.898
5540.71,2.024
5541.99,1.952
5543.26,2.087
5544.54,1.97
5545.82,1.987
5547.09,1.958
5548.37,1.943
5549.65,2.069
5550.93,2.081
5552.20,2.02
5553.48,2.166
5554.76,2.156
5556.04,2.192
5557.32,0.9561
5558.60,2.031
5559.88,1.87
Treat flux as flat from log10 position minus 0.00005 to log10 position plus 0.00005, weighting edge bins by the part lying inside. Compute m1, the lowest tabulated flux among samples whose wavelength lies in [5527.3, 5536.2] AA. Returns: 1.829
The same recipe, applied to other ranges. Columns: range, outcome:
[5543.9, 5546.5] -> 1.97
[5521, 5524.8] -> 1.913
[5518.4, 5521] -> 2.421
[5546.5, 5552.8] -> 1.943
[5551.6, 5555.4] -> 2.02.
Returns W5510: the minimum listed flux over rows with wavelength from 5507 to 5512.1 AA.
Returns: 1.872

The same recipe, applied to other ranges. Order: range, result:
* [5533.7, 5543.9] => 1.898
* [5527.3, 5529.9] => 2.103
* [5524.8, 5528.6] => 1.303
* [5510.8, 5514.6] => 1.984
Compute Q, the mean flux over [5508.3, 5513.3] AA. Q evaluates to 2.01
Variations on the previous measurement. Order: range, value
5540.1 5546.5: 2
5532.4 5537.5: 2.04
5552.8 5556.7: 2.16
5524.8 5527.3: 1.7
